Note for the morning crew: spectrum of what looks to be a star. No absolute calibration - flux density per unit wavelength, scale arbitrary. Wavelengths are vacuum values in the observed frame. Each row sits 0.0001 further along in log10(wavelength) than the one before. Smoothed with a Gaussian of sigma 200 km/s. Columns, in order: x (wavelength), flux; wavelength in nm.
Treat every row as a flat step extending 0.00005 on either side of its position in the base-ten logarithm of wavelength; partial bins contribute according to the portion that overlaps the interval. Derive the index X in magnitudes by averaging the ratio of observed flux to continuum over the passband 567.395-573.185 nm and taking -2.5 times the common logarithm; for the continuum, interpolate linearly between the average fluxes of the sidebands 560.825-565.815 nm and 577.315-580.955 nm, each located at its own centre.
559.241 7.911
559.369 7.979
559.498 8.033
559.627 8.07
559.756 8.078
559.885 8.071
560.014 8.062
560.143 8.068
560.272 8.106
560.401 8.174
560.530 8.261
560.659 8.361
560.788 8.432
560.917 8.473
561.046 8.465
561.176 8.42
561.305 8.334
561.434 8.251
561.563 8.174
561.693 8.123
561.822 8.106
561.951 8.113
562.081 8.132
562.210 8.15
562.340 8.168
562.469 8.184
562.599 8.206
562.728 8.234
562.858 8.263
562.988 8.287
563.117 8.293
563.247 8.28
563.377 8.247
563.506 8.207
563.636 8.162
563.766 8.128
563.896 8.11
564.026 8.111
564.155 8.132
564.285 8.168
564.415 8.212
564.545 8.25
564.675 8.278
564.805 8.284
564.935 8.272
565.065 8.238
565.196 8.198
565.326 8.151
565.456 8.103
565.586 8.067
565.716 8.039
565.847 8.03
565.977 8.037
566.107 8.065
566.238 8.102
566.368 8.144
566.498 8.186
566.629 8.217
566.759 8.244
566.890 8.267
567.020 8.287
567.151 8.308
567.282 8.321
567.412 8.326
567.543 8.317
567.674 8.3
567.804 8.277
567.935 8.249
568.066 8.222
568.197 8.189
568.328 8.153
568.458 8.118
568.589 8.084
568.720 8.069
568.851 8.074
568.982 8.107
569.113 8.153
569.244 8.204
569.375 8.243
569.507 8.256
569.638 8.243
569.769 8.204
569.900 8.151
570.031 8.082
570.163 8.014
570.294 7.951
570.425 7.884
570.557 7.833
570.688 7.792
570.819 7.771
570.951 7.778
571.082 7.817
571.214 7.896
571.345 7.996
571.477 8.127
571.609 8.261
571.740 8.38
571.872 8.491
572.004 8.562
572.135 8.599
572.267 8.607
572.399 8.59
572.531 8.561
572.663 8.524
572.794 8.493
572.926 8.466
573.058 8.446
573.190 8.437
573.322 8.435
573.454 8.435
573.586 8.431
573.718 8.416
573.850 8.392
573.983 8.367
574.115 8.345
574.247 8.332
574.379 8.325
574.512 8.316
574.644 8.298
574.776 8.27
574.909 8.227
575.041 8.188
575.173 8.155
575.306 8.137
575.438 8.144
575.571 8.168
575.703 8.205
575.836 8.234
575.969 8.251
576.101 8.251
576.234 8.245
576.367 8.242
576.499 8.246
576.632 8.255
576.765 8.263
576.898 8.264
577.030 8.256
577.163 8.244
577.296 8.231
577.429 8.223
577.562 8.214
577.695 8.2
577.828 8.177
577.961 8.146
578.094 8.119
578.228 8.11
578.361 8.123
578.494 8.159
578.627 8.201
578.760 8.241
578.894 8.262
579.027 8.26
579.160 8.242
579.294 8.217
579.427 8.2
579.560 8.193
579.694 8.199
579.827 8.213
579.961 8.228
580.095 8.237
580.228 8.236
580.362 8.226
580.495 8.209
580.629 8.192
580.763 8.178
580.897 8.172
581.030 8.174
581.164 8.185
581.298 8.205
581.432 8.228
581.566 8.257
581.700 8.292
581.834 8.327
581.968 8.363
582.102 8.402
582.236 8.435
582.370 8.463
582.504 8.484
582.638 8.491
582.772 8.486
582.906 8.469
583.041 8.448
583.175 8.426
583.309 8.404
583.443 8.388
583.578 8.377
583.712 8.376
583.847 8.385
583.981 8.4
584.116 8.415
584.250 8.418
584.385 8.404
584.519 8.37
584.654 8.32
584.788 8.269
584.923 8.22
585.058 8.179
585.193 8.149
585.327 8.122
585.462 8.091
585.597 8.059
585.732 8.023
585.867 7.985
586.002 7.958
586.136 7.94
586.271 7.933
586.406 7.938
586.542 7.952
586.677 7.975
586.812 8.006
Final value 0.00 mag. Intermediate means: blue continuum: 8.21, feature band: 8.2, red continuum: 8.2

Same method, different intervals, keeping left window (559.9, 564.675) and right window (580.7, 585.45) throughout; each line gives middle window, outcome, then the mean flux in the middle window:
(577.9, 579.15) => 0.016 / 8.18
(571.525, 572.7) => -0.029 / 8.5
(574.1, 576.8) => 0.006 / 8.24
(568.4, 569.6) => 0.015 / 8.14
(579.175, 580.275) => 0.013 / 8.22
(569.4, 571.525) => 0.037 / 7.99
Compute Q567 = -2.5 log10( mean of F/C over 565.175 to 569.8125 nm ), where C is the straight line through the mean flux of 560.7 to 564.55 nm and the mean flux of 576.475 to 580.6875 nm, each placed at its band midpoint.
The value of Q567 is 0.01 mag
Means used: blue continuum 8.23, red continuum 8.21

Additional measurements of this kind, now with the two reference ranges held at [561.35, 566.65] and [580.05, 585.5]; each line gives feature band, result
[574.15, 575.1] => 0.00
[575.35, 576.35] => 0.01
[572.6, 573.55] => -0.03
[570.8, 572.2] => 0.01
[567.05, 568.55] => -0.01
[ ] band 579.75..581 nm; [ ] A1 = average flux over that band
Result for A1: 8.21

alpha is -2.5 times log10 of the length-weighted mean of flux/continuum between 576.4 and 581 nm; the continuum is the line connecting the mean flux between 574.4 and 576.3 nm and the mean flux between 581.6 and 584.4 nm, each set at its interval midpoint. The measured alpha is 0.01 mag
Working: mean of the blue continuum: 8.22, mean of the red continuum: 8.41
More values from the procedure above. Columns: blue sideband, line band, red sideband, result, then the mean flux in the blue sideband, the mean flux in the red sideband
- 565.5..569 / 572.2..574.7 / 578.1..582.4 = -0.030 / 8.18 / 8.23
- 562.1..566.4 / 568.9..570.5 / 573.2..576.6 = 0.015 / 8.18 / 8.28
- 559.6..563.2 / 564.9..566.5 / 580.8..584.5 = 0.017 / 8.22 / 8.37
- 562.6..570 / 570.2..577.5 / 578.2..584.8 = -0.001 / 8.19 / 8.3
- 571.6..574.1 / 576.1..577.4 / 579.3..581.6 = 0.011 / 8.47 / 8.21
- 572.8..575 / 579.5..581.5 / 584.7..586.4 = 0.000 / 8.37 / 8.08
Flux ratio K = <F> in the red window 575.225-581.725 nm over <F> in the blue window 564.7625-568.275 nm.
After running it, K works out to 1.00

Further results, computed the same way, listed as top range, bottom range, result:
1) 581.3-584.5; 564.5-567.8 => 1.02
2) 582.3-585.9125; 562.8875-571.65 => 1.02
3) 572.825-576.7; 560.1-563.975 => 1.01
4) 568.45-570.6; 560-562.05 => 0.98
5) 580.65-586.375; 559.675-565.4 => 1.01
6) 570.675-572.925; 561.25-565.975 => 1.01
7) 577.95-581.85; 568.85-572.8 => 1.00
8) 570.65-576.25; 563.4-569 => 1.01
